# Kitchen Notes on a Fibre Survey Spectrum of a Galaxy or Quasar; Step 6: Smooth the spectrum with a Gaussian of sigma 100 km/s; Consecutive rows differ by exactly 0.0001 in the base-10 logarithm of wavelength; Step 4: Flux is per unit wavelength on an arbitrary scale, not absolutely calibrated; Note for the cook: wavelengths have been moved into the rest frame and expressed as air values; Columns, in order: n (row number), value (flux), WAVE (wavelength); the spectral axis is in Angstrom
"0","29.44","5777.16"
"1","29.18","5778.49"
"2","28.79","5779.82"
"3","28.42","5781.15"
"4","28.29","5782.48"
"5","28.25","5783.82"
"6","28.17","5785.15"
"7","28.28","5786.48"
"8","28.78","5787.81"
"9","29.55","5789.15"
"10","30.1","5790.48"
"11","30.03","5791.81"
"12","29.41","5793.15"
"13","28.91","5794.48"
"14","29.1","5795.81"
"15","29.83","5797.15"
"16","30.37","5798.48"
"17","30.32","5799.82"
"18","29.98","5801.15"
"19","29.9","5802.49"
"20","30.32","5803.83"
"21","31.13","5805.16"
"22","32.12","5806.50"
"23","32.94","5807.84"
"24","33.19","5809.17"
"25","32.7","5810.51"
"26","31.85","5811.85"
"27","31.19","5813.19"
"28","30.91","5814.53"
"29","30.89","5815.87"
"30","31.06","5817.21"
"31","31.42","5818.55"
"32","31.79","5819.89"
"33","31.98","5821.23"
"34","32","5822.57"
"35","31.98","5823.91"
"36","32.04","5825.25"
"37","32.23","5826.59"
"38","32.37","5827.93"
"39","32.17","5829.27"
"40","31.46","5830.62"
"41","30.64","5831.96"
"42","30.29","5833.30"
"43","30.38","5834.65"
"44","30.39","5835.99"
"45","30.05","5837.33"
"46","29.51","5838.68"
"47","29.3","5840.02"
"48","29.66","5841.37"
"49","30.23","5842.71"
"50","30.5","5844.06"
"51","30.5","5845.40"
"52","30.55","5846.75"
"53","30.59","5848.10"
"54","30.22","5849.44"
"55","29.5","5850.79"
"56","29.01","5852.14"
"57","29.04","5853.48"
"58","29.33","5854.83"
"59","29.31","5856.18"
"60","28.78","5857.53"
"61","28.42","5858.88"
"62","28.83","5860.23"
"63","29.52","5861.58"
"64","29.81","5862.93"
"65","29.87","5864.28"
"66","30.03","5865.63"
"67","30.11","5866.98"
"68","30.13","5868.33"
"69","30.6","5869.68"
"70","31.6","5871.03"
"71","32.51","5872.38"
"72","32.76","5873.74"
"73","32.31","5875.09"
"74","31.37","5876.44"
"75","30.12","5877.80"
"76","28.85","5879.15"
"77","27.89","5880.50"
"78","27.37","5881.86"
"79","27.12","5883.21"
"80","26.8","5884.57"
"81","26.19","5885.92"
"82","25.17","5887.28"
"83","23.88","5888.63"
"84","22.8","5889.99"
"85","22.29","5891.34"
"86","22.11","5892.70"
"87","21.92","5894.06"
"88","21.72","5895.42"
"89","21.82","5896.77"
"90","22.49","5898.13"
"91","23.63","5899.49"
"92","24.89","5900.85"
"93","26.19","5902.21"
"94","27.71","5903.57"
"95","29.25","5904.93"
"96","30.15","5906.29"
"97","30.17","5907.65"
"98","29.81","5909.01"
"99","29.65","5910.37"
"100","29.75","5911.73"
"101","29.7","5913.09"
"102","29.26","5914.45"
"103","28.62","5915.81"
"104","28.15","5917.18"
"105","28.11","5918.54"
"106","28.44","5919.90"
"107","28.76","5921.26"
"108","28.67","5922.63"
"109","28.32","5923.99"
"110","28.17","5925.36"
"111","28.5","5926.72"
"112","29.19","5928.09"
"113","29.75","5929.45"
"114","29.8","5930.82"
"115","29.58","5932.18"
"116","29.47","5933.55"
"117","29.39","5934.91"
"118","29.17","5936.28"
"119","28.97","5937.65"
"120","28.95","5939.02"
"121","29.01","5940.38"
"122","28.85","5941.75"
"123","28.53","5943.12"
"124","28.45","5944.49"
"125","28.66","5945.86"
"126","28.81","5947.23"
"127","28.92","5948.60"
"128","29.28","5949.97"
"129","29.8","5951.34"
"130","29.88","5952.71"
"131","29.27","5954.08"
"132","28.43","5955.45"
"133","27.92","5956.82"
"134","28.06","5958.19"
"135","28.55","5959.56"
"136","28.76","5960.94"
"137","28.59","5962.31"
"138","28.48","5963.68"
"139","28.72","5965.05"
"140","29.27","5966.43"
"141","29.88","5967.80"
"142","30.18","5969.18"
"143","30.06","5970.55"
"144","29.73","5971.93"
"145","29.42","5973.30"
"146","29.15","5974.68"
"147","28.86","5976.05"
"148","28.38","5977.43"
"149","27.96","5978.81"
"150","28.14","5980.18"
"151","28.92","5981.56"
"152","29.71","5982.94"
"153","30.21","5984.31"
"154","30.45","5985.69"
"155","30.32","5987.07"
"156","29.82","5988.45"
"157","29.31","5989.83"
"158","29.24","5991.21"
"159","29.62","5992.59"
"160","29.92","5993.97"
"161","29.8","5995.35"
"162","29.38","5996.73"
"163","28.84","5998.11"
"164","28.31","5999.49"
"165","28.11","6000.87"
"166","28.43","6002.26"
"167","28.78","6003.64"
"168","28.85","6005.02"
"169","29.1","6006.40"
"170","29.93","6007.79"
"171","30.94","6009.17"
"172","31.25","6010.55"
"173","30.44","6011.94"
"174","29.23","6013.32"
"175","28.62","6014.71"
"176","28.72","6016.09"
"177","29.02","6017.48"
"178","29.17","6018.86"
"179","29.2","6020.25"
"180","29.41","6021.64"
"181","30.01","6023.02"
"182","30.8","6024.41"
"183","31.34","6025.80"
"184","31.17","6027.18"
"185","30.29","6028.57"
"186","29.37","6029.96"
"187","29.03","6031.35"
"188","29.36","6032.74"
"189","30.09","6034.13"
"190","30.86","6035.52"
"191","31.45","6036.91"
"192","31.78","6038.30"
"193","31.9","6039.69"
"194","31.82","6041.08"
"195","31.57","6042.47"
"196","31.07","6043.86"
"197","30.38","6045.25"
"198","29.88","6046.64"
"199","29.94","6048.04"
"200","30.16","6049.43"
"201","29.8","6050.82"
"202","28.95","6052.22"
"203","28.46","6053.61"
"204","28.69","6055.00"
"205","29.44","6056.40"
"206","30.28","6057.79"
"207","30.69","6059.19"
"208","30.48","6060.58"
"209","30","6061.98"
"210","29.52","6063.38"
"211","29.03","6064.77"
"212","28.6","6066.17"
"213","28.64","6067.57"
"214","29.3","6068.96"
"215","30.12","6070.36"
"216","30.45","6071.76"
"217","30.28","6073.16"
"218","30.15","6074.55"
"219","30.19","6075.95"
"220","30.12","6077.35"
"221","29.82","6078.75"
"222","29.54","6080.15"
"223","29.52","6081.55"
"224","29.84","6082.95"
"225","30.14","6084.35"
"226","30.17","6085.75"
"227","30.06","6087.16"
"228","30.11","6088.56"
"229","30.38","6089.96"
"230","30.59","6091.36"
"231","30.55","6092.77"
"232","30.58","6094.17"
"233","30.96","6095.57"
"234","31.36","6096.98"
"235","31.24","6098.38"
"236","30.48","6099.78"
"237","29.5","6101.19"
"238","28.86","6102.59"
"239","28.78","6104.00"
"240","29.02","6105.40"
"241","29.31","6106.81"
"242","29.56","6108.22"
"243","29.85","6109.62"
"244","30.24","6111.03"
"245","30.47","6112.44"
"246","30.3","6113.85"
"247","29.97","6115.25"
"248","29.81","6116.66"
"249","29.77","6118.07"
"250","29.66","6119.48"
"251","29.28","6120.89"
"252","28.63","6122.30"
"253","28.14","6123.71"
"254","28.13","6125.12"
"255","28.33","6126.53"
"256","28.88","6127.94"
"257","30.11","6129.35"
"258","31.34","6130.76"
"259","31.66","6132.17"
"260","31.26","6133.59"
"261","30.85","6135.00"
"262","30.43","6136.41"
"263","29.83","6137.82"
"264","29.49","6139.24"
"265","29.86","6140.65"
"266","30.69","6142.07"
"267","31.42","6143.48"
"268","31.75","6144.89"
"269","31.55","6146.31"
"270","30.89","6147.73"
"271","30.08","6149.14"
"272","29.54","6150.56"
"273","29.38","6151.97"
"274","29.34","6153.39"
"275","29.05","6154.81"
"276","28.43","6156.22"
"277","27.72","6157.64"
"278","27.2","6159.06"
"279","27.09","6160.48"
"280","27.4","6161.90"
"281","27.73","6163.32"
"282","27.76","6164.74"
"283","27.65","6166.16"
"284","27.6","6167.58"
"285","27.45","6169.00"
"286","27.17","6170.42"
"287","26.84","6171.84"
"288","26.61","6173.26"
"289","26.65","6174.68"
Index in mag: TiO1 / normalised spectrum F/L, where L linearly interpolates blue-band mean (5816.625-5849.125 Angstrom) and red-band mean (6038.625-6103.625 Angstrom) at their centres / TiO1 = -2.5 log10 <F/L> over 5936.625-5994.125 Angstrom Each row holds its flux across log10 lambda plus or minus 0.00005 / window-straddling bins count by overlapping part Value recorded 0.05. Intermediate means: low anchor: 31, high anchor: 30.1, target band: 29.1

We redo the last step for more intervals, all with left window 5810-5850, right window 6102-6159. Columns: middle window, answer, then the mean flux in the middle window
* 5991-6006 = 0.05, 29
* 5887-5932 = 0.14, 27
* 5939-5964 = 0.06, 28.8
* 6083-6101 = -0.02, 30.5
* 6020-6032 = 0.00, 30.1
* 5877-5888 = 0.12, 27.5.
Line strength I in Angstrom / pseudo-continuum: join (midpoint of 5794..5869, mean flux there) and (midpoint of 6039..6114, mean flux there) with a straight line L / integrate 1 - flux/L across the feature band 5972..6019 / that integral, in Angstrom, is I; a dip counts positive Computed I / 1.4 Angstrom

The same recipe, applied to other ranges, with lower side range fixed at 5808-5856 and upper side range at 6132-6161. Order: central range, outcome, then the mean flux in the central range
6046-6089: 0.5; 29.7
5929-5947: 0.8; 29.1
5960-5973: 0.5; 29.3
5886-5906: 4.2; 24.2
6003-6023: 0.5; 29.5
